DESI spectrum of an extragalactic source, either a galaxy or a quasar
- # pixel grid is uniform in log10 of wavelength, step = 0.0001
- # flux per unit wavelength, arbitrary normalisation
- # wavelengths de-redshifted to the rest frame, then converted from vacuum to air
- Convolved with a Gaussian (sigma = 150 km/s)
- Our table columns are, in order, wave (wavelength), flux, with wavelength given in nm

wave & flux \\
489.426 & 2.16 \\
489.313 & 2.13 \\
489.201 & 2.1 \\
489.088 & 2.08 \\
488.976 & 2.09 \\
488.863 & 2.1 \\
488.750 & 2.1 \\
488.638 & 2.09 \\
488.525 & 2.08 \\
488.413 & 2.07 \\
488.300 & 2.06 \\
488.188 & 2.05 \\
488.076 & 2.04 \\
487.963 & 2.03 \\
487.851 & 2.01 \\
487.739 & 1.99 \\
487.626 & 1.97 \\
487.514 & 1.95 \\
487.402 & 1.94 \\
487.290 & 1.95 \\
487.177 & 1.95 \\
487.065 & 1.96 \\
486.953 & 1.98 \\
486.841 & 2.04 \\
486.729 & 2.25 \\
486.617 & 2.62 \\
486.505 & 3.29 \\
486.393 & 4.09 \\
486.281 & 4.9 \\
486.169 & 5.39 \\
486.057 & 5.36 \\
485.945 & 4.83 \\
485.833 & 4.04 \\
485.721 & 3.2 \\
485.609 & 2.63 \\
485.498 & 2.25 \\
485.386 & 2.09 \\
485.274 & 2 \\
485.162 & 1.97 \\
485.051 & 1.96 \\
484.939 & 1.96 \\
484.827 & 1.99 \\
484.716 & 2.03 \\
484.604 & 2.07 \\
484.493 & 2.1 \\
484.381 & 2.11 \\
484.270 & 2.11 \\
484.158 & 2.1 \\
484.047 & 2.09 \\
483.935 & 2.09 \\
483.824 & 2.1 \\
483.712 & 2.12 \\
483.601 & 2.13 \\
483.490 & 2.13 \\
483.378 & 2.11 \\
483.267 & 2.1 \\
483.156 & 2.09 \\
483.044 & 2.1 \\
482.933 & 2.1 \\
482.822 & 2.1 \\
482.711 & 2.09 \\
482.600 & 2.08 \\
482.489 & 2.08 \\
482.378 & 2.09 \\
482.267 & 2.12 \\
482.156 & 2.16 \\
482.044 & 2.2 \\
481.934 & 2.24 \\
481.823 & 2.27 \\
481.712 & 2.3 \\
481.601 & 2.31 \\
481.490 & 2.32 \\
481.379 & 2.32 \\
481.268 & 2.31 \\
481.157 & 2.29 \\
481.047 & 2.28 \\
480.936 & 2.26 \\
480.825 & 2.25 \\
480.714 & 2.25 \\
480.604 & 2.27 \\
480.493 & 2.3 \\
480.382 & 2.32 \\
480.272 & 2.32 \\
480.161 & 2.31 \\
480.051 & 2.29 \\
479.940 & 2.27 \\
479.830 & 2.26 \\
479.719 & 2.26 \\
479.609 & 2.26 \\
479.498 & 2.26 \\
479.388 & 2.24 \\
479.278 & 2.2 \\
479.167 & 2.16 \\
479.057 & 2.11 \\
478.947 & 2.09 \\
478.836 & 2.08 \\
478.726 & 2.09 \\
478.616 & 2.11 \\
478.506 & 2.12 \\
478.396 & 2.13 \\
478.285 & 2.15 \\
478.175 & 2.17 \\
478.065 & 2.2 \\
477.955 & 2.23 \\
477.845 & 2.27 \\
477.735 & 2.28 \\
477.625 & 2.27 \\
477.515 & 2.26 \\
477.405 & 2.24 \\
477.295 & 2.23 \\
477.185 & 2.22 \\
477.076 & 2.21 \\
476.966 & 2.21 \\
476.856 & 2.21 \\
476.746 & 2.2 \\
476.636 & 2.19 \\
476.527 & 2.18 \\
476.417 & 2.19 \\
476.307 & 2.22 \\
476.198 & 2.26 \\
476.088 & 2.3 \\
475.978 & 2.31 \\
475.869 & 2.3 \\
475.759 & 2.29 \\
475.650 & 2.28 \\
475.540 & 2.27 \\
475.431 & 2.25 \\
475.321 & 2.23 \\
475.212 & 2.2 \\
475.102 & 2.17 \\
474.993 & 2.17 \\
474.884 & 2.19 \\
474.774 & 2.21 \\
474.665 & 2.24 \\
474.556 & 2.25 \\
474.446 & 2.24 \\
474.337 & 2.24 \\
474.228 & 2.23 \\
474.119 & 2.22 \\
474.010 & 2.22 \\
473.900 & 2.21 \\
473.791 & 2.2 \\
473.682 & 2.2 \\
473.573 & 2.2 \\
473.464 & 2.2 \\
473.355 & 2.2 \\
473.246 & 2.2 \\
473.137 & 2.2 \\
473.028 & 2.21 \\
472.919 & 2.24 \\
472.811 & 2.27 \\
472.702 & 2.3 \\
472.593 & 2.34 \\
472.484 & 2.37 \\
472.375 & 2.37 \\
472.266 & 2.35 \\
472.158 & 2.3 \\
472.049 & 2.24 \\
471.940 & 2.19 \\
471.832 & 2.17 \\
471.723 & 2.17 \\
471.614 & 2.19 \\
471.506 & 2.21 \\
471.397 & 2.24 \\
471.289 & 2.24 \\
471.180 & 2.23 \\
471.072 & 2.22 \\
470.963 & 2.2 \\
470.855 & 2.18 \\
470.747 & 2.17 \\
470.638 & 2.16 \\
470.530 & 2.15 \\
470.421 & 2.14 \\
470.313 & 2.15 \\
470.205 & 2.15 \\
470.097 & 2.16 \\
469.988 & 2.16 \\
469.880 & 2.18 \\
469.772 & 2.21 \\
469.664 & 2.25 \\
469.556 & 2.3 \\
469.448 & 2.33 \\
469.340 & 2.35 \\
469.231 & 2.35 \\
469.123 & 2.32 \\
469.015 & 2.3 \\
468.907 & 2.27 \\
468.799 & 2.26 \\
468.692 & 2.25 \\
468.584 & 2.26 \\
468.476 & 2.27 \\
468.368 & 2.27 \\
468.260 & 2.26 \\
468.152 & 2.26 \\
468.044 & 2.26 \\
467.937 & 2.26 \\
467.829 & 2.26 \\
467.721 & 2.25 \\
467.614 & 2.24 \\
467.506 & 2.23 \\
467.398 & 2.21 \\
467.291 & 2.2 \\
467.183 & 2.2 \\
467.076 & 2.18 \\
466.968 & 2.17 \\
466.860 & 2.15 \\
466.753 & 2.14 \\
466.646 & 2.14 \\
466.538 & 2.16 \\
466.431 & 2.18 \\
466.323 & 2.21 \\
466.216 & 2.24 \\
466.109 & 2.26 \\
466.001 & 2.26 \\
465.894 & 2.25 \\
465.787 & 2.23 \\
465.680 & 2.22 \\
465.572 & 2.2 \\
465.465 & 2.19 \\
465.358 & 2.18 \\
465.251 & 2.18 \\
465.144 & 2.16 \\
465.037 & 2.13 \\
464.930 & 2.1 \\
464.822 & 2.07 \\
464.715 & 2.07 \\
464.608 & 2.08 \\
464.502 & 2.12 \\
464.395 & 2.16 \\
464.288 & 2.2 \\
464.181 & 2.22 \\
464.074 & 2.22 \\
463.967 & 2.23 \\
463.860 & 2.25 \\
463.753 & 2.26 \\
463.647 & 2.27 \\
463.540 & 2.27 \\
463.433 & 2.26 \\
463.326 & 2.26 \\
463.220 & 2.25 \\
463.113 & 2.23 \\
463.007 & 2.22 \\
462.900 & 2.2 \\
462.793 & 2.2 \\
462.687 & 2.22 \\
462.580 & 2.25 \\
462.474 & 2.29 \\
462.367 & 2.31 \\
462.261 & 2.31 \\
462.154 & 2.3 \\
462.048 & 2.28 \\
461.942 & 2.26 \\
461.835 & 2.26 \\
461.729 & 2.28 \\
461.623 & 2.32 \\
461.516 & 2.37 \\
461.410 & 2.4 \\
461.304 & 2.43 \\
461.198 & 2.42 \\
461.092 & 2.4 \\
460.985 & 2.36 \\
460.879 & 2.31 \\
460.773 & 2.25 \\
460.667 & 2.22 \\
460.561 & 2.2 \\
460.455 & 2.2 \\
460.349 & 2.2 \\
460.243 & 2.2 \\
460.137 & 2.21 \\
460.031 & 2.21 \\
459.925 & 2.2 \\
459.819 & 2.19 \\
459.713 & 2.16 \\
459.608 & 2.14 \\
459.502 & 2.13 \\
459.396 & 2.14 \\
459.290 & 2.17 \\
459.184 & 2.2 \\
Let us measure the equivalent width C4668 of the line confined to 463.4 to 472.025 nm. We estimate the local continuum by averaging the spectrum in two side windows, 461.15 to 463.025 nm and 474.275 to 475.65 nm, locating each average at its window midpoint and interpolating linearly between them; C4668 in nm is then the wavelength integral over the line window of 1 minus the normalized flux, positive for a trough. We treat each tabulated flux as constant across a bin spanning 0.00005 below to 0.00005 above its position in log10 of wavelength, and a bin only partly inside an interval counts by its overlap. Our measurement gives 0.20 nm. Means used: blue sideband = 2.3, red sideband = 2.22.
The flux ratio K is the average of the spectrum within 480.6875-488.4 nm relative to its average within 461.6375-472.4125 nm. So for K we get 1.07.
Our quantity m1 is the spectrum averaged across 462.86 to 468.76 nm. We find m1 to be 2.21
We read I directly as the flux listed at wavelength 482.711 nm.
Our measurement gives 2.09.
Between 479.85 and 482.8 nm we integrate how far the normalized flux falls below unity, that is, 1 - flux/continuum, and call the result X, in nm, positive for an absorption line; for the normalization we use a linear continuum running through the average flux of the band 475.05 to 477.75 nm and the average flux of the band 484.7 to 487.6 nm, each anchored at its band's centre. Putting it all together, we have 0.32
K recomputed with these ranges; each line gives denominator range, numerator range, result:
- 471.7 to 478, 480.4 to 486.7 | 1.11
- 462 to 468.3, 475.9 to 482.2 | 1.01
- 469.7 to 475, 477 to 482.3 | 1.01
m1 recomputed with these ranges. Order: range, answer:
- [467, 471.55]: 2.23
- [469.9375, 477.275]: 2.22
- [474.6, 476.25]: 2.24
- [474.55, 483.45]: 2.21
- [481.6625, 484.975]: 2.11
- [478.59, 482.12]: 2.24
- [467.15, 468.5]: 2.24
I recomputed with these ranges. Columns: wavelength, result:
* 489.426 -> 2.16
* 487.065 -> 1.96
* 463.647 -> 2.27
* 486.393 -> 4.09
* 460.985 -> 2.36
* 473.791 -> 2.2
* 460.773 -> 2.25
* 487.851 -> 2.01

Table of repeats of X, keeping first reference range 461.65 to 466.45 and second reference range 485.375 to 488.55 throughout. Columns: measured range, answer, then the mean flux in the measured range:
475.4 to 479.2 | 0.47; 2.21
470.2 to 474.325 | 0.31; 2.22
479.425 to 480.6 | 0.14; 2.28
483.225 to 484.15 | 0.19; 2.11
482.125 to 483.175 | 0.22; 2.1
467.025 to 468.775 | 0.05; 2.24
